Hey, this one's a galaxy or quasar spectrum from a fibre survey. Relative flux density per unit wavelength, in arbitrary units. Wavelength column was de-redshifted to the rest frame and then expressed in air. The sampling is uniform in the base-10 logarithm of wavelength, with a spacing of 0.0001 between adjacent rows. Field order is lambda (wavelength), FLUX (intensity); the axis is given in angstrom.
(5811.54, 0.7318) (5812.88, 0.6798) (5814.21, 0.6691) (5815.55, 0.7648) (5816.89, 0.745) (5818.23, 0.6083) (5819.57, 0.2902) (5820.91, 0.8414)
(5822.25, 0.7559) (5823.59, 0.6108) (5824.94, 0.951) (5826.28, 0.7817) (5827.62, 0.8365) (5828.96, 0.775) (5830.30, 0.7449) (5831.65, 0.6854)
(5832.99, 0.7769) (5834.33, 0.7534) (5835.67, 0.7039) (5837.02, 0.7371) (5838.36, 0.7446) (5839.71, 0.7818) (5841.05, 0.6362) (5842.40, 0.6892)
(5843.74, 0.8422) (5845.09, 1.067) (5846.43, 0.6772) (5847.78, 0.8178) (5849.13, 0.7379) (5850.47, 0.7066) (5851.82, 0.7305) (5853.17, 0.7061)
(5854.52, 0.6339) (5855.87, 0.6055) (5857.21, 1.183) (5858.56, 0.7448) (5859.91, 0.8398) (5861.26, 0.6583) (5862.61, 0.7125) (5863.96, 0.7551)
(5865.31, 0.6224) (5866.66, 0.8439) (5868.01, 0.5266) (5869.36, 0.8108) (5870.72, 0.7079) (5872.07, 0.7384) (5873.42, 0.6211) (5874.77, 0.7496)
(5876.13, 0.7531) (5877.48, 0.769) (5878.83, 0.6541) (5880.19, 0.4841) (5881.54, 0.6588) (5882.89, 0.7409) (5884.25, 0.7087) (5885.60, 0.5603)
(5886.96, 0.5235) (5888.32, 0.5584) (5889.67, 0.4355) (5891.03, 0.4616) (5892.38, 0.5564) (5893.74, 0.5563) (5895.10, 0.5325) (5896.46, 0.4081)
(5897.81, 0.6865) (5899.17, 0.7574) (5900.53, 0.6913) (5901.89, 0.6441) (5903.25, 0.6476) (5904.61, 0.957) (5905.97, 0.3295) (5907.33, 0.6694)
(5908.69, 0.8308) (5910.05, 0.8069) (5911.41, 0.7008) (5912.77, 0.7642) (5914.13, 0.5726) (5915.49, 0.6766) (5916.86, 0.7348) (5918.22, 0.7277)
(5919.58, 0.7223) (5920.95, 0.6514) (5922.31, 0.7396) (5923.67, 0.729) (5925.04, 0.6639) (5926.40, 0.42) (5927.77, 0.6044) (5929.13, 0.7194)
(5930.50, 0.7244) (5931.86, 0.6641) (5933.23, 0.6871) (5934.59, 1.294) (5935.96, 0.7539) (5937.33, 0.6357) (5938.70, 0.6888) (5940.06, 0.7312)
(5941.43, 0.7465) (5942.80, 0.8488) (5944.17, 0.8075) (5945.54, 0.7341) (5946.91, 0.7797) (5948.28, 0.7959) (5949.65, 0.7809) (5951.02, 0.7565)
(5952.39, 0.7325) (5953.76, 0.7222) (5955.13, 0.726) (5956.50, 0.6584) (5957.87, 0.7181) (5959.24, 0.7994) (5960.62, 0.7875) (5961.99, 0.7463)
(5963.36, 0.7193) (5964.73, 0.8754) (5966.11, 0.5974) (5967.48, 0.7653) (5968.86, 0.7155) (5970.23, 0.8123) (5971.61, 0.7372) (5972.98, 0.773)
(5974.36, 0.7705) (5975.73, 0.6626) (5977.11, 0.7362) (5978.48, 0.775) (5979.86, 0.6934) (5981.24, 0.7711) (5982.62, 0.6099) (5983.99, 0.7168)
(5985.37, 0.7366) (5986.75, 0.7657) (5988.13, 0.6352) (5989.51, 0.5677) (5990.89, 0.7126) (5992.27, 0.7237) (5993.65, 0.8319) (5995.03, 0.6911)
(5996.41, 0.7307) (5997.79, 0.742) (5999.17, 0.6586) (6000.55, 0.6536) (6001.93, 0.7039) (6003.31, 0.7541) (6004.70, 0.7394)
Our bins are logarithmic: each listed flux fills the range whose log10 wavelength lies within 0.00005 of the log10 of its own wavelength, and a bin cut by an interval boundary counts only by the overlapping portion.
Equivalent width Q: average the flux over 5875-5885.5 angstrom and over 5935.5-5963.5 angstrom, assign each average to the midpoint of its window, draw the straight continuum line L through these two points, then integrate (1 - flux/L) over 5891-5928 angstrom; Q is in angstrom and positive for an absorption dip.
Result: 2.7 angstrom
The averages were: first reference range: 0.678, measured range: 0.655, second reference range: 0.747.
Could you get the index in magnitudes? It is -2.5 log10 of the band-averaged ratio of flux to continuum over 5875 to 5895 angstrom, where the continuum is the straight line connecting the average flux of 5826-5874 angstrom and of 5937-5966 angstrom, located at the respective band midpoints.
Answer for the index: 0.24 mag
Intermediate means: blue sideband 0.748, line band 0.603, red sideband 0.75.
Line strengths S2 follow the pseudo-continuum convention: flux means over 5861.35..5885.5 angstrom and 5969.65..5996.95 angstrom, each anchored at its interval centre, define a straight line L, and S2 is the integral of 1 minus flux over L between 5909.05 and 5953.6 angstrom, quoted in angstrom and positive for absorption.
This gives -1.46 angstrom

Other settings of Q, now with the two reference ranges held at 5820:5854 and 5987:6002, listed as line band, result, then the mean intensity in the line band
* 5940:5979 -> -2.3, 0.752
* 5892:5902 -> 1.8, 0.603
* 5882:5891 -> 1.9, 0.58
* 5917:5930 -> 1.0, 0.668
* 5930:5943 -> -1.0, 0.776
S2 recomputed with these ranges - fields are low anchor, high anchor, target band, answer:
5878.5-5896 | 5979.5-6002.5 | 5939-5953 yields -2.7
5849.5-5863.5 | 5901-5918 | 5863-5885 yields 1.1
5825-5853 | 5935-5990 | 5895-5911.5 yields 1.8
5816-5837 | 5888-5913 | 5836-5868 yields -2.9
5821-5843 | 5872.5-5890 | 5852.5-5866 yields -1.1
